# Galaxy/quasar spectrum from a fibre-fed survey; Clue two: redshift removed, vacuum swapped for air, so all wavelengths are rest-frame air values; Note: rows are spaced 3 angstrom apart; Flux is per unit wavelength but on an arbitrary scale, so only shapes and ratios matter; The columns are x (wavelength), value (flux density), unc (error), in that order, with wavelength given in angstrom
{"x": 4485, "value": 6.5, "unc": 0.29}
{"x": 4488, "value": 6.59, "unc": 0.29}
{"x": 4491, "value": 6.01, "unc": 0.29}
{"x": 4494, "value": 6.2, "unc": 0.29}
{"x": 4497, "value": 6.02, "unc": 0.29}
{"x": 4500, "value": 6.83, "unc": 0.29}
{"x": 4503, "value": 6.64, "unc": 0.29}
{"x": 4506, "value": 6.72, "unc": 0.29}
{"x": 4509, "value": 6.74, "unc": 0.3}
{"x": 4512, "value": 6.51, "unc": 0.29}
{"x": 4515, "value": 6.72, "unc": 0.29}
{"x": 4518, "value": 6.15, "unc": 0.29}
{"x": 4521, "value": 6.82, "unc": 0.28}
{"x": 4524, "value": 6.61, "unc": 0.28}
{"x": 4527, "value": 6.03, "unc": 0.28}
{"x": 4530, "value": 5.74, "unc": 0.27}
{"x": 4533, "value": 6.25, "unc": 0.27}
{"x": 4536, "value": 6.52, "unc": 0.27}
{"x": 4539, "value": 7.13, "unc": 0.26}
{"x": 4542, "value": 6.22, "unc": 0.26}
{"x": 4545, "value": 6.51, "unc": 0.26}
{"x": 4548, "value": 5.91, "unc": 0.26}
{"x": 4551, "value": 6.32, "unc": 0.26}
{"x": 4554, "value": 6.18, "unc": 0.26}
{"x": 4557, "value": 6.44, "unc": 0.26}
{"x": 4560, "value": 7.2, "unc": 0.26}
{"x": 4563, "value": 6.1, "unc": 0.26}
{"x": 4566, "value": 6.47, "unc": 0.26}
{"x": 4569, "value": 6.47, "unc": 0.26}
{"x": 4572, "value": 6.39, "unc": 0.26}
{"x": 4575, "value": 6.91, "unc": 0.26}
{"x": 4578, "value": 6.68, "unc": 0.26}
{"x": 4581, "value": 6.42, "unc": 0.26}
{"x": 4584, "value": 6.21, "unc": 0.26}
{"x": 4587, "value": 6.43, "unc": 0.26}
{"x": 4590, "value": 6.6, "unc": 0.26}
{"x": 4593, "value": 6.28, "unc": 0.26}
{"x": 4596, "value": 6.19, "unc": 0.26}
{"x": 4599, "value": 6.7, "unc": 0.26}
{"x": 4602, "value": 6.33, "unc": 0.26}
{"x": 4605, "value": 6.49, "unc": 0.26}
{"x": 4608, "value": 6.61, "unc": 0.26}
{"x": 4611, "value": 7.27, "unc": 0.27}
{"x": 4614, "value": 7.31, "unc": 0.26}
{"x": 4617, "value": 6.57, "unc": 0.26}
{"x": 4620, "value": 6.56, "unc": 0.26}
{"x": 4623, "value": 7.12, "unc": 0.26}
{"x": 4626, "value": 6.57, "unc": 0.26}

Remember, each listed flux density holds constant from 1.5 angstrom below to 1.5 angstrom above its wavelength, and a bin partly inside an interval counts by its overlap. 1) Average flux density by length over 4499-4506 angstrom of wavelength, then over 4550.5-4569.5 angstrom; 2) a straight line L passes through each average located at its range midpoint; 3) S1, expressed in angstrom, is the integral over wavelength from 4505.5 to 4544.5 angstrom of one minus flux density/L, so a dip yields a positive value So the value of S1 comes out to 0.9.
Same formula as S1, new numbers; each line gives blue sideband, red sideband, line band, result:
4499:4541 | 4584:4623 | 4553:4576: 0.19 angstrom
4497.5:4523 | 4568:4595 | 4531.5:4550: 0.39 angstrom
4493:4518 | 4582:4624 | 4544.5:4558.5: 0.67 angstrom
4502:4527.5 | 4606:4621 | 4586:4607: 1.16 angstrom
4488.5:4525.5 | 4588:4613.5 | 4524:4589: 1.32 angstrom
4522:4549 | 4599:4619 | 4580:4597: 0.72 angstrom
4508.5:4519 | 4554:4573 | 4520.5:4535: 0.57 angstrom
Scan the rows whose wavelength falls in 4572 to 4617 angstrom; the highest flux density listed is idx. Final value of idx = 7.31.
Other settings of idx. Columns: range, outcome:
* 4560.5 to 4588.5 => 6.91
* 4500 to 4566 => 7.2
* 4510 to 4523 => 6.82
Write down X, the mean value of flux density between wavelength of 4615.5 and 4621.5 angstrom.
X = 6.57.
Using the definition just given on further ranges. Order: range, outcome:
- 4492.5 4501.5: 6.35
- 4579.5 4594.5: 6.39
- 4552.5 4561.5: 6.61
